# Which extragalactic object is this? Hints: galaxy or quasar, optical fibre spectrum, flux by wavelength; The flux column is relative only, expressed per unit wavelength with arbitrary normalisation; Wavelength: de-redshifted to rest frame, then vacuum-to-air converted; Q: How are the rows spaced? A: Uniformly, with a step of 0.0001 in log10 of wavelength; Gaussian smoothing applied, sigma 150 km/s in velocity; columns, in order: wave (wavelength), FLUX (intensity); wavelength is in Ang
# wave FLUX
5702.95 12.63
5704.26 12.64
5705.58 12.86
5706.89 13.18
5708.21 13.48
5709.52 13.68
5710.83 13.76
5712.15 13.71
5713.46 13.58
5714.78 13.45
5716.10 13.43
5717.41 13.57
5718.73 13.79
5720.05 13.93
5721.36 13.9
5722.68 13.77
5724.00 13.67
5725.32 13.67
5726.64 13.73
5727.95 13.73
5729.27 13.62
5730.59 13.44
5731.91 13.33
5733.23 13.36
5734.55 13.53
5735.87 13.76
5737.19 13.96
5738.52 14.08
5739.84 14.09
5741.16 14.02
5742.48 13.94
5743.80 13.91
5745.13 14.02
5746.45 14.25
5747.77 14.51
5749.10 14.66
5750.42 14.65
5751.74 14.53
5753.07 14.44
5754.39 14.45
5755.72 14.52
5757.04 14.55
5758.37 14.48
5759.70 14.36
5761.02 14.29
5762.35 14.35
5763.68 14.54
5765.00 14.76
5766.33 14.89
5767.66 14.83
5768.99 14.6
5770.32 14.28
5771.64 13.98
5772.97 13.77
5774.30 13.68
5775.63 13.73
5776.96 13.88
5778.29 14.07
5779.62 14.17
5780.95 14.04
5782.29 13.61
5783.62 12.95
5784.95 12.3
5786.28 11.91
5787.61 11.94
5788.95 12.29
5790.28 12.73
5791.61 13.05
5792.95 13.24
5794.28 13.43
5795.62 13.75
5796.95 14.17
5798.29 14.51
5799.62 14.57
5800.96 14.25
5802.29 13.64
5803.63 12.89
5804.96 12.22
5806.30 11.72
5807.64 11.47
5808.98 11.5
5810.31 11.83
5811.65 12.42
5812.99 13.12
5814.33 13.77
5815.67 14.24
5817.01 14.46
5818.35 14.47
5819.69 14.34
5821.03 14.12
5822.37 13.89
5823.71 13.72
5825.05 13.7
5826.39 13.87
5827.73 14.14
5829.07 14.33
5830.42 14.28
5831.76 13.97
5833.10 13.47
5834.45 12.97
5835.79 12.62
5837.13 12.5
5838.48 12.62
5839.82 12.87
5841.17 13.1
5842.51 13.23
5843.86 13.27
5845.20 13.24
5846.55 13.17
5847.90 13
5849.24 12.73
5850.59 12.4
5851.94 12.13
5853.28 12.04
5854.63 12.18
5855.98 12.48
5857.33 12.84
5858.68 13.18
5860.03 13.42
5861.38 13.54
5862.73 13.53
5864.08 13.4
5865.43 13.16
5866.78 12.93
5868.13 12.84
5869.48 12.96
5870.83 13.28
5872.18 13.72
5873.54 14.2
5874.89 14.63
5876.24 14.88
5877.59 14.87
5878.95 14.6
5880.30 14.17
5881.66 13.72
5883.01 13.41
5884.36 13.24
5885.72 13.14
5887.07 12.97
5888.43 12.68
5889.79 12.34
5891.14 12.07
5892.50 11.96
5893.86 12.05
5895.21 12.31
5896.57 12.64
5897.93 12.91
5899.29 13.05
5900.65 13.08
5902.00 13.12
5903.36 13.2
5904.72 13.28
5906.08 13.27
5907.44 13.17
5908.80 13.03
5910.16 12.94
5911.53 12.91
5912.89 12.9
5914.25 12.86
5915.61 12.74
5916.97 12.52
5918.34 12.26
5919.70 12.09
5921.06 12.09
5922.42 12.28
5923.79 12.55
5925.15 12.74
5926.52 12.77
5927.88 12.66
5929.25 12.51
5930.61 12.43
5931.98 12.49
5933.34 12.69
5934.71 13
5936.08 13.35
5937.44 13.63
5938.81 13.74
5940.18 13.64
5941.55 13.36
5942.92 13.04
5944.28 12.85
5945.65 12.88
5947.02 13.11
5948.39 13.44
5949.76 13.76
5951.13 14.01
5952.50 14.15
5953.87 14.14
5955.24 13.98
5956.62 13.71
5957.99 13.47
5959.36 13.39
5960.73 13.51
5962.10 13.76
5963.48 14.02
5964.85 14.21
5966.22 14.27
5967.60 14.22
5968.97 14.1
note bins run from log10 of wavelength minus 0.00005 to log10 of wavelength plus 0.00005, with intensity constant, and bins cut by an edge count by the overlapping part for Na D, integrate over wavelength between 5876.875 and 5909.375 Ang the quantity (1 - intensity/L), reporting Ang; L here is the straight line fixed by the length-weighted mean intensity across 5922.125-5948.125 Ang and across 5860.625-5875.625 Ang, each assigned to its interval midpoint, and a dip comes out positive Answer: 0.5 Ang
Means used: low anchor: 13.5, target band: 13.1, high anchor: 12.9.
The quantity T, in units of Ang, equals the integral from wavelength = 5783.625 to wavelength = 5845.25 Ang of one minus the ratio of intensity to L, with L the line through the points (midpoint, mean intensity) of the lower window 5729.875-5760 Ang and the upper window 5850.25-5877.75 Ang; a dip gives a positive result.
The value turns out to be 1.6 Ang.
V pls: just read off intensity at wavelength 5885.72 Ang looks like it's 13.14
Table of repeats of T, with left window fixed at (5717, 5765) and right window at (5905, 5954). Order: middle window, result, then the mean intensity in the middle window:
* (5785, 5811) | 1.6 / 12.9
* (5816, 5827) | -0.4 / 14.1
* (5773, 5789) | 0.6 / 13.3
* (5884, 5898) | 0.7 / 12.5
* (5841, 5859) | 0.9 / 12.8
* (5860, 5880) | -0.6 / 13.8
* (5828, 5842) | 0.2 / 13.3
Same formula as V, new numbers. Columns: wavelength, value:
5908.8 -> 13.03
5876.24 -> 14.88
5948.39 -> 13.44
